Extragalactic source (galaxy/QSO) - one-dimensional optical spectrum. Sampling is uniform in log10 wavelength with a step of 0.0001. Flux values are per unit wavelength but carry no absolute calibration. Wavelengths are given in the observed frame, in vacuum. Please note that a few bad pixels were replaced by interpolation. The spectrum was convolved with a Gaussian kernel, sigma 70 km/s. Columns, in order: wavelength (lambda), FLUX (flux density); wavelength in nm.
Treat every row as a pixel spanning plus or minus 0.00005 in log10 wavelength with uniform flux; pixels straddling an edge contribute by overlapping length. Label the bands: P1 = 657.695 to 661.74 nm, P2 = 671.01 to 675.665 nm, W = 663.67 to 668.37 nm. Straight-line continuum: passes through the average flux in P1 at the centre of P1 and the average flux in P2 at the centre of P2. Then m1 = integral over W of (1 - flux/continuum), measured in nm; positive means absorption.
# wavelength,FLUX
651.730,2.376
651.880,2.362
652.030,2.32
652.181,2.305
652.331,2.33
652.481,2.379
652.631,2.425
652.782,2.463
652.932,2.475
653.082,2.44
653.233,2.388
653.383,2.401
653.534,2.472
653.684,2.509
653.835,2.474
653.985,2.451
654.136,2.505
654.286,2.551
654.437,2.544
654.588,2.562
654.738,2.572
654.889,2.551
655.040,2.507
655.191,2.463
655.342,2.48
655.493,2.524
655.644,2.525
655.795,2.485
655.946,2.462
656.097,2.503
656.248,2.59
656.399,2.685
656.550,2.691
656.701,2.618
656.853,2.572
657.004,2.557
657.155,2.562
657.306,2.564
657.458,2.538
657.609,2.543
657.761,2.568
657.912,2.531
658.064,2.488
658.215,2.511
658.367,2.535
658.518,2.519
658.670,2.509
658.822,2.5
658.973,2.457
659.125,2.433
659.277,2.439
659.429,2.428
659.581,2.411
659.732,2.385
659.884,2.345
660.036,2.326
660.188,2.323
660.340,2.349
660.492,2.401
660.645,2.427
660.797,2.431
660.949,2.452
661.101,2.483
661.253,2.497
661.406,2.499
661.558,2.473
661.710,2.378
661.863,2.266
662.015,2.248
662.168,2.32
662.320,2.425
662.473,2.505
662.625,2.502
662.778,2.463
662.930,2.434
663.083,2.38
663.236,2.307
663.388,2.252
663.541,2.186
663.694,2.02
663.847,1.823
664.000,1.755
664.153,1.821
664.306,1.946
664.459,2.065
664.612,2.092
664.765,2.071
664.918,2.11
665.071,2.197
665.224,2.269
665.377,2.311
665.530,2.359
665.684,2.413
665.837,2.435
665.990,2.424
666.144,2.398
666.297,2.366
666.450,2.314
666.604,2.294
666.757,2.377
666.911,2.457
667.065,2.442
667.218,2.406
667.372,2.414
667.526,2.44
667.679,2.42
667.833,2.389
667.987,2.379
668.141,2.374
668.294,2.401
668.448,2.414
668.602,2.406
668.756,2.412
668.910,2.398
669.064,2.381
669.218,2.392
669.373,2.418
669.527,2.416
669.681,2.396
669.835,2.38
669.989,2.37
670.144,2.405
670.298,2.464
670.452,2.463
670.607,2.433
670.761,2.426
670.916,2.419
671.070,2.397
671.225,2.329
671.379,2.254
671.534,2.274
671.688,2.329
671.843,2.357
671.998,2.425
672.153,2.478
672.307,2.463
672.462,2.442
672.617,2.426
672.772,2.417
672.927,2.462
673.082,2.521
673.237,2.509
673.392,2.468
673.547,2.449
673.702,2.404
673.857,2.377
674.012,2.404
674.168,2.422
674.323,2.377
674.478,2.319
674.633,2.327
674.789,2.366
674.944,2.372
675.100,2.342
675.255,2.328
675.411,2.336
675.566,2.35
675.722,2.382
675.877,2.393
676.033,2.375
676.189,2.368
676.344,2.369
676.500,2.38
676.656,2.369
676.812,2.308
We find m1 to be 0.313 nm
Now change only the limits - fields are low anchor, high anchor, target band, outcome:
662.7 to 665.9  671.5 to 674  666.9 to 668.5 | -0.094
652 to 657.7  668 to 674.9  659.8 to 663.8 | 0.149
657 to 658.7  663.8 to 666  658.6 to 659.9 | 0.010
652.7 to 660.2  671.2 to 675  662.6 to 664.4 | 0.228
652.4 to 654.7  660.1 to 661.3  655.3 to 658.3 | -0.127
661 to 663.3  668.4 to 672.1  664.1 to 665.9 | 0.170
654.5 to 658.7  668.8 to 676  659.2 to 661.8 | 0.097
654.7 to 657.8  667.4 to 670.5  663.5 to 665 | 0.289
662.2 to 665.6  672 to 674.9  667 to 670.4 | -0.140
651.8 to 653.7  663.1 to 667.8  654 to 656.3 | -0.143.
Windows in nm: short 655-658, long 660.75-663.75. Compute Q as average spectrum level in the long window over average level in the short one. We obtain 0.9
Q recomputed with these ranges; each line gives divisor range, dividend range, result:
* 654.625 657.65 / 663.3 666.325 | 0.85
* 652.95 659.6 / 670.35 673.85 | 0.96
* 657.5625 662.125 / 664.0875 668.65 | 0.95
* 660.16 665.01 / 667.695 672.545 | 1.06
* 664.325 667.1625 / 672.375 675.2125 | 1.05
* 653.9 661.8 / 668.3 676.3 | 0.96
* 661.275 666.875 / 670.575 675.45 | 1.06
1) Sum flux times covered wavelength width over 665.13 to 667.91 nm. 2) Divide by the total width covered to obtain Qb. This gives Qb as 2.38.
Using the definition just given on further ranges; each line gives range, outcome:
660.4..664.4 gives 2.29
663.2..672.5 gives 2.32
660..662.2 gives 2.39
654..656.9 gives 2.54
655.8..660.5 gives 2.5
